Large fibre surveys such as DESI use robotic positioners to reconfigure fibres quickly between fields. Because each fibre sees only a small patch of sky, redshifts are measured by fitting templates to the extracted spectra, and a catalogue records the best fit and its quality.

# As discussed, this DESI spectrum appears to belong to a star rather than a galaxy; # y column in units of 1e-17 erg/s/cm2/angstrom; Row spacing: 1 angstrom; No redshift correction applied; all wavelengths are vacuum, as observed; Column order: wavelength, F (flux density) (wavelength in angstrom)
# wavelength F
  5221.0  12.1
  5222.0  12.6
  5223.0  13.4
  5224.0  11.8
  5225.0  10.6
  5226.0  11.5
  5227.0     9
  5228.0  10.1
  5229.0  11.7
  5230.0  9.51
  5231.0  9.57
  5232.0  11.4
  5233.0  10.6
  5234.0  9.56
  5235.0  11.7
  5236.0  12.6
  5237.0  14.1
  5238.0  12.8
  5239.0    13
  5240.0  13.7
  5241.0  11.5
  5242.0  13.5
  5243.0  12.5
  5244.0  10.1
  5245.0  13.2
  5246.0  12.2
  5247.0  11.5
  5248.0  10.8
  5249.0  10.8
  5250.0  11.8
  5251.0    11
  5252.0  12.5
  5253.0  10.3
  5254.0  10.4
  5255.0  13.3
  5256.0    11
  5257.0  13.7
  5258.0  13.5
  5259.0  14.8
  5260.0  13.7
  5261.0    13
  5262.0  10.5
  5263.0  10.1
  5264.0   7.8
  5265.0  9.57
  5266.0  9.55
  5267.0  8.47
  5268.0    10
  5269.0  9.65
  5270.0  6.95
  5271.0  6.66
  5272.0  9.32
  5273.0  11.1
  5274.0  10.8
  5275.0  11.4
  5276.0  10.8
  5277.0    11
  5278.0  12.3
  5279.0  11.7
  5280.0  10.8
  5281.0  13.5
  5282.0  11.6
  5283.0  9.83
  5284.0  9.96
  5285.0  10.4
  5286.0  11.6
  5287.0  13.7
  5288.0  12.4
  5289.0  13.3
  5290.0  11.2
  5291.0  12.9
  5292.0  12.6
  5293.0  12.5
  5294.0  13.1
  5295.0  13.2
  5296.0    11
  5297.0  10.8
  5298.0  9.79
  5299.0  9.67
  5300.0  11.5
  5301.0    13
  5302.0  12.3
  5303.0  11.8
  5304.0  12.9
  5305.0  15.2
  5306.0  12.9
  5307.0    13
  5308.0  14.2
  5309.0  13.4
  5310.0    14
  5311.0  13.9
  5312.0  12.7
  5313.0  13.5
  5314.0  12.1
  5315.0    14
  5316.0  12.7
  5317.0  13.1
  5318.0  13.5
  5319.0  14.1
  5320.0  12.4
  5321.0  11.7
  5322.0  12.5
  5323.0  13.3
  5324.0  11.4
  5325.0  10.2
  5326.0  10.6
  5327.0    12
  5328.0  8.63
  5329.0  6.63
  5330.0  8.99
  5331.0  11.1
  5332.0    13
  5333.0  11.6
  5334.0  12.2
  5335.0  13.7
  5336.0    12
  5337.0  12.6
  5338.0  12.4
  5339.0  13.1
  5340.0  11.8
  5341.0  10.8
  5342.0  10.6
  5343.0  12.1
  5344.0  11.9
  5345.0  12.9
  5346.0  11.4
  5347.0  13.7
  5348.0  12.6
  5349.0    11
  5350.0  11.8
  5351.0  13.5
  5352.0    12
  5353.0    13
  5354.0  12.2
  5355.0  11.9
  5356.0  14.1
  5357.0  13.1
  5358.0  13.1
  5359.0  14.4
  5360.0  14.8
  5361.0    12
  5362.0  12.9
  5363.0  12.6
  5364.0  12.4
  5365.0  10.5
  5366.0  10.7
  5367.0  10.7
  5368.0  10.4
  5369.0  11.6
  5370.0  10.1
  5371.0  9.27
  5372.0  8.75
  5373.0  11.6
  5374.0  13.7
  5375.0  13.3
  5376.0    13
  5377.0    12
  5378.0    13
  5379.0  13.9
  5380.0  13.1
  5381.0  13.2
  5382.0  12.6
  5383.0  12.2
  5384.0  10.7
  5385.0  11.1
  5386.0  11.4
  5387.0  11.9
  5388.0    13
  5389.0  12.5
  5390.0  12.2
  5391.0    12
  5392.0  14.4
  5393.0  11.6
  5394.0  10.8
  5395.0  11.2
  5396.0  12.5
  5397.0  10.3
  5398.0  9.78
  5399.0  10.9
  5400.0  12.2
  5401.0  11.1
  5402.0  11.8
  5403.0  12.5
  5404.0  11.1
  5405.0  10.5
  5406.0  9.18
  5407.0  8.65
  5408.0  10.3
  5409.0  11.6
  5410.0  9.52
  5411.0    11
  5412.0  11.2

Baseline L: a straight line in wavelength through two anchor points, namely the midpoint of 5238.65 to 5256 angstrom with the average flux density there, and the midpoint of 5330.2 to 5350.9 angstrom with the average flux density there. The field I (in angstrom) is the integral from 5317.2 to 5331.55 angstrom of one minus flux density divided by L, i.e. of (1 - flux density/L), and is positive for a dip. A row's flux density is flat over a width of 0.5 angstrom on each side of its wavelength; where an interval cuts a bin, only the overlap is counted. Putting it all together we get 0.9 angstrom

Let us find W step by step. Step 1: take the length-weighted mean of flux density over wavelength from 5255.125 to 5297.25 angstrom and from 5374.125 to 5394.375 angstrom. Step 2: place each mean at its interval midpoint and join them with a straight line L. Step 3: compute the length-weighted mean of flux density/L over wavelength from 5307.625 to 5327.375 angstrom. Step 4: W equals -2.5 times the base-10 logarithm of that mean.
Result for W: -0.09 mag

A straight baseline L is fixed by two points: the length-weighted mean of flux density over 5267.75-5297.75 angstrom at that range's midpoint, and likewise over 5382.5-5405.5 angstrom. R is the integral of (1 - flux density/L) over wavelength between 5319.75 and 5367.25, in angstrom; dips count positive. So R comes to -2.2 angstrom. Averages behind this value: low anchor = 11.2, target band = 12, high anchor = 11.6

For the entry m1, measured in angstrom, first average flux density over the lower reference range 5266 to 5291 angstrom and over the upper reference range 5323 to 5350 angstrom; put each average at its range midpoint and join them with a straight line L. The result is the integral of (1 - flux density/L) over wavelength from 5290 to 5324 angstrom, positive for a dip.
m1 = -4.6 angstrom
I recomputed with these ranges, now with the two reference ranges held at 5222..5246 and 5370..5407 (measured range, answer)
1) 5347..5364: -1.62 angstrom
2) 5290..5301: -0.05 angstrom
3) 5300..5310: -1.25 angstrom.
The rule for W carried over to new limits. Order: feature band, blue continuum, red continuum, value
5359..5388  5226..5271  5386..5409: -0.06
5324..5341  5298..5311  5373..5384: 0.14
